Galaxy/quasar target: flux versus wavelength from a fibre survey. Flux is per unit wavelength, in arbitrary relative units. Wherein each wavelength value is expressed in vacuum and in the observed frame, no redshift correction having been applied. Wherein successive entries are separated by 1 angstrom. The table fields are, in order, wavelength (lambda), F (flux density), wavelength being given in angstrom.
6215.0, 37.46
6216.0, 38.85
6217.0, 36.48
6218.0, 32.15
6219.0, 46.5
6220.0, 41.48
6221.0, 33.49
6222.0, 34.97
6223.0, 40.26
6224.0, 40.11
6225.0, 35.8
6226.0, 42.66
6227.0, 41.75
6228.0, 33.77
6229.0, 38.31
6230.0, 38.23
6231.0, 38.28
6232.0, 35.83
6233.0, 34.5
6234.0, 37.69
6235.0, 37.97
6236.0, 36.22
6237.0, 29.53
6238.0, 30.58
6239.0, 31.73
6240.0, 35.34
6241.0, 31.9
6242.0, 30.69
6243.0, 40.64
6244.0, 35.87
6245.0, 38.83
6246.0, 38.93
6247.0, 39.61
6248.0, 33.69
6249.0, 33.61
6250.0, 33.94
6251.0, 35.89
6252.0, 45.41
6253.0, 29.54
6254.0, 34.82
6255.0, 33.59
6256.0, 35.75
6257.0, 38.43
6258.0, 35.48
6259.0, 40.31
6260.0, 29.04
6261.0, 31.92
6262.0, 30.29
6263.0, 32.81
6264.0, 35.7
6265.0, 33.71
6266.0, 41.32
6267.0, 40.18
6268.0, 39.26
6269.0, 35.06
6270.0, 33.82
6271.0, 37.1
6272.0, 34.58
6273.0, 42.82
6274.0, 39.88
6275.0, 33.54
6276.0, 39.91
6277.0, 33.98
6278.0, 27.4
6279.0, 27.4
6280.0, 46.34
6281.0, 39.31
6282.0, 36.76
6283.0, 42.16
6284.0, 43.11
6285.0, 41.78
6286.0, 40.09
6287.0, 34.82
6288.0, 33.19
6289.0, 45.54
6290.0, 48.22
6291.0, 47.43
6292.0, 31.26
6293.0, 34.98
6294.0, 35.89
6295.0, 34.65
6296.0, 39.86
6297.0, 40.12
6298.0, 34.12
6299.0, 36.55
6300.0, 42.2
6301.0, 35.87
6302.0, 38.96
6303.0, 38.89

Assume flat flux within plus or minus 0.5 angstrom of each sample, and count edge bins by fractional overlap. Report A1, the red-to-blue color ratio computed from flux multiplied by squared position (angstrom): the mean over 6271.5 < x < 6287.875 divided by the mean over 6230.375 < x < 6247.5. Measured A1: 1.1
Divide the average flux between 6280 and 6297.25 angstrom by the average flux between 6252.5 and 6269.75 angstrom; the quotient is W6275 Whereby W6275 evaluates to 1.13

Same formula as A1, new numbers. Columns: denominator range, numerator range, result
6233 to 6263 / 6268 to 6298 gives 1.09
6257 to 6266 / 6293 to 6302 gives 1.10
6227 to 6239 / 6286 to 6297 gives 1.11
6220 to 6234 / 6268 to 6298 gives 1.02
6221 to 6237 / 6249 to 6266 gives 0.94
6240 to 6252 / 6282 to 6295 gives 1.11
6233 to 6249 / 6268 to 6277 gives 1.06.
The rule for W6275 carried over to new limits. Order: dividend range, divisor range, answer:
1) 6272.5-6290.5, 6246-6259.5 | 1.07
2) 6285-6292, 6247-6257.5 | 1.14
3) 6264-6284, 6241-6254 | 1.03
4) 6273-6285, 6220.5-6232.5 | 1.00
